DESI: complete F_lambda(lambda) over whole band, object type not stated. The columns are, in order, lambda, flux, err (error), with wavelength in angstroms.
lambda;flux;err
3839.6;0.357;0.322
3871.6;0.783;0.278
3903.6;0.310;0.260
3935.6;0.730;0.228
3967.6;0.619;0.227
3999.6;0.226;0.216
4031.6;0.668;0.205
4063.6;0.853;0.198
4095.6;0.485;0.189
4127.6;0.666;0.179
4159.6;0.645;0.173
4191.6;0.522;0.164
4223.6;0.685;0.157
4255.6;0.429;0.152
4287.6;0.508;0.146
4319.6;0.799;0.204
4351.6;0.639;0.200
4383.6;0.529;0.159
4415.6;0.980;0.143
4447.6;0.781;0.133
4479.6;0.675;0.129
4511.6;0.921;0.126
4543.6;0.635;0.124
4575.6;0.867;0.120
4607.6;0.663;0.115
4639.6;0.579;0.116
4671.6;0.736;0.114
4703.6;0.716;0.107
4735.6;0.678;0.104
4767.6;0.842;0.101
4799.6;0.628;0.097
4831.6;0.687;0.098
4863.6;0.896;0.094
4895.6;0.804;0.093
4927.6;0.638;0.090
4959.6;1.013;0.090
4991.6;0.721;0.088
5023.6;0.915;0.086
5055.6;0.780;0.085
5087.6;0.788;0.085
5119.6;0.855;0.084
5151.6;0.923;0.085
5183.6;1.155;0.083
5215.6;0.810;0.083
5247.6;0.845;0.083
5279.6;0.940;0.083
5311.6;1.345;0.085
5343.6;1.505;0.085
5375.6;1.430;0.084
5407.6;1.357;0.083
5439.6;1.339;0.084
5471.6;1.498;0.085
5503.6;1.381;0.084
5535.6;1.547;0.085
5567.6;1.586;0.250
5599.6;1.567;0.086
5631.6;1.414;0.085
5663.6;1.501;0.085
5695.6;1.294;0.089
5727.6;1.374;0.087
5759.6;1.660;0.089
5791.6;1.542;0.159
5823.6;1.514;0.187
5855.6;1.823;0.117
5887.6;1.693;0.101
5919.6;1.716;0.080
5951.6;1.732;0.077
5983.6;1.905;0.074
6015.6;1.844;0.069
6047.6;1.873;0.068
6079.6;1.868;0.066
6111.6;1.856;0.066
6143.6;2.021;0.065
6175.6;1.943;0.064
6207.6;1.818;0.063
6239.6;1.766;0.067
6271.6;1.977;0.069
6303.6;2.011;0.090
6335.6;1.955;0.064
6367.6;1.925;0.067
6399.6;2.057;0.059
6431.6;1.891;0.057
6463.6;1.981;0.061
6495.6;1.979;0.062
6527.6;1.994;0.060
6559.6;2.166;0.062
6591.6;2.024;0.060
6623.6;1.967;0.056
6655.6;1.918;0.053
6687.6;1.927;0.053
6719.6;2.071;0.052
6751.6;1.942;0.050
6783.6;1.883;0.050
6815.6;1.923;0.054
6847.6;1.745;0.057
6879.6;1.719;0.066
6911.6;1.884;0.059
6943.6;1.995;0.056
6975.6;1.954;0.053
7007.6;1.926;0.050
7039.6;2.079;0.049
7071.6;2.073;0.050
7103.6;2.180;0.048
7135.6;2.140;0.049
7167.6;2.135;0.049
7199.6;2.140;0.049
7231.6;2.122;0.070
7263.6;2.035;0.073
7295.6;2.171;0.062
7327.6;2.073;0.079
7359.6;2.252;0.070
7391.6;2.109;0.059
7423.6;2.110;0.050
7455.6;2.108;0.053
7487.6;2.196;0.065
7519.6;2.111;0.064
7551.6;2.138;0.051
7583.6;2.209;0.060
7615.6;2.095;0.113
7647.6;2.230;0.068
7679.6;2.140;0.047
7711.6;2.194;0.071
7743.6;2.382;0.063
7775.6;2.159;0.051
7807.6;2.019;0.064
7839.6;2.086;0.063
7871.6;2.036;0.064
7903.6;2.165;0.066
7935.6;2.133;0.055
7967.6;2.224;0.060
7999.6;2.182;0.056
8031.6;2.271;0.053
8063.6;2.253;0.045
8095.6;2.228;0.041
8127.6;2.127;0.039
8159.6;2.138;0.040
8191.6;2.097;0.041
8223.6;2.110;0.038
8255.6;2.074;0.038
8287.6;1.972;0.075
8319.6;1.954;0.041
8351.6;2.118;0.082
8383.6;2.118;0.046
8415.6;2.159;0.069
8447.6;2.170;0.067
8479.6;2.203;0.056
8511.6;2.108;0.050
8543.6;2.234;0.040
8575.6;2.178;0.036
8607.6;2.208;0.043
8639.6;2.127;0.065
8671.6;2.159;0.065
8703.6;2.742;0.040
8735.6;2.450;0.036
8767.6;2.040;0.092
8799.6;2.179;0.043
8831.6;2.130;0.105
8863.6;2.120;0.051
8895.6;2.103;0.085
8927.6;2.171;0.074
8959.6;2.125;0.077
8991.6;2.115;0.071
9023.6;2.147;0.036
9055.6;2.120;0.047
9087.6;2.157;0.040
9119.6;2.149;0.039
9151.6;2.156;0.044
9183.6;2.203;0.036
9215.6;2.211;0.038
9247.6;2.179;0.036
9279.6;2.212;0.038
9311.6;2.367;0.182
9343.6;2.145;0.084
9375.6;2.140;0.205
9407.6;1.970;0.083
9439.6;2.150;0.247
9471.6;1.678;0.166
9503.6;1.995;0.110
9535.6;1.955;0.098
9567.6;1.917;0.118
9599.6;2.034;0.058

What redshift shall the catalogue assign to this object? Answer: 0.327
